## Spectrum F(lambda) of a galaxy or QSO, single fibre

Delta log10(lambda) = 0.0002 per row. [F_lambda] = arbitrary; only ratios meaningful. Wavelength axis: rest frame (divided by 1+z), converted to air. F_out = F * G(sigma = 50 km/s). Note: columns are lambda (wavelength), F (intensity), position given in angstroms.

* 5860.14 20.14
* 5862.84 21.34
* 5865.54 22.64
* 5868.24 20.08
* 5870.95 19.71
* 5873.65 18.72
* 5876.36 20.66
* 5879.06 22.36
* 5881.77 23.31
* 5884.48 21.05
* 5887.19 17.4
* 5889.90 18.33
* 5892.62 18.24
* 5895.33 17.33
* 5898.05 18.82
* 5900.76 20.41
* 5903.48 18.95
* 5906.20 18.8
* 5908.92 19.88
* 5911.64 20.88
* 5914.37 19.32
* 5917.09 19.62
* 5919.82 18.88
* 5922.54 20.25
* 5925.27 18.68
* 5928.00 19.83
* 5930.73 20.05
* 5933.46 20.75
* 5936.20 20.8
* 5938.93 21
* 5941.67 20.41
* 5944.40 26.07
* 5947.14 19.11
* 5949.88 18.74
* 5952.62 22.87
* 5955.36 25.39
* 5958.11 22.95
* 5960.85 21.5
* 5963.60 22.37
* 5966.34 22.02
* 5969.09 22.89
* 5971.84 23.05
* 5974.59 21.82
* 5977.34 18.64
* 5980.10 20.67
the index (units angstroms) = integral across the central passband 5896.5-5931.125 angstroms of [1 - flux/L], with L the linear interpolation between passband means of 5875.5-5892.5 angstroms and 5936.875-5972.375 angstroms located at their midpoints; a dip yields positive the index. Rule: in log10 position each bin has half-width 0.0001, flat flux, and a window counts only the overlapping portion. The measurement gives 2.6 angstroms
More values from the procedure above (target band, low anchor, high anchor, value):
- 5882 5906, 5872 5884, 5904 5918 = 1.68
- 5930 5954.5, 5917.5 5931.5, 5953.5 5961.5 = 0.45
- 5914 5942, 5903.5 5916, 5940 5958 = 1.12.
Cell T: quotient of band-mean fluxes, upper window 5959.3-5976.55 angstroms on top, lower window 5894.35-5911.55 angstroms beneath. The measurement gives 1.2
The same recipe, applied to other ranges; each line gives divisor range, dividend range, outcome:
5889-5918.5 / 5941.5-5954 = 1.13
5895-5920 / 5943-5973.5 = 1.16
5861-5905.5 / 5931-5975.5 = 1.10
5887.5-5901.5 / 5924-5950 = 1.12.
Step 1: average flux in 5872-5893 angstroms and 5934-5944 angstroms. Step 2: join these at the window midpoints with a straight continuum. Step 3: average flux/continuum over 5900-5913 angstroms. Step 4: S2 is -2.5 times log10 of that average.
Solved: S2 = 0.04 mag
